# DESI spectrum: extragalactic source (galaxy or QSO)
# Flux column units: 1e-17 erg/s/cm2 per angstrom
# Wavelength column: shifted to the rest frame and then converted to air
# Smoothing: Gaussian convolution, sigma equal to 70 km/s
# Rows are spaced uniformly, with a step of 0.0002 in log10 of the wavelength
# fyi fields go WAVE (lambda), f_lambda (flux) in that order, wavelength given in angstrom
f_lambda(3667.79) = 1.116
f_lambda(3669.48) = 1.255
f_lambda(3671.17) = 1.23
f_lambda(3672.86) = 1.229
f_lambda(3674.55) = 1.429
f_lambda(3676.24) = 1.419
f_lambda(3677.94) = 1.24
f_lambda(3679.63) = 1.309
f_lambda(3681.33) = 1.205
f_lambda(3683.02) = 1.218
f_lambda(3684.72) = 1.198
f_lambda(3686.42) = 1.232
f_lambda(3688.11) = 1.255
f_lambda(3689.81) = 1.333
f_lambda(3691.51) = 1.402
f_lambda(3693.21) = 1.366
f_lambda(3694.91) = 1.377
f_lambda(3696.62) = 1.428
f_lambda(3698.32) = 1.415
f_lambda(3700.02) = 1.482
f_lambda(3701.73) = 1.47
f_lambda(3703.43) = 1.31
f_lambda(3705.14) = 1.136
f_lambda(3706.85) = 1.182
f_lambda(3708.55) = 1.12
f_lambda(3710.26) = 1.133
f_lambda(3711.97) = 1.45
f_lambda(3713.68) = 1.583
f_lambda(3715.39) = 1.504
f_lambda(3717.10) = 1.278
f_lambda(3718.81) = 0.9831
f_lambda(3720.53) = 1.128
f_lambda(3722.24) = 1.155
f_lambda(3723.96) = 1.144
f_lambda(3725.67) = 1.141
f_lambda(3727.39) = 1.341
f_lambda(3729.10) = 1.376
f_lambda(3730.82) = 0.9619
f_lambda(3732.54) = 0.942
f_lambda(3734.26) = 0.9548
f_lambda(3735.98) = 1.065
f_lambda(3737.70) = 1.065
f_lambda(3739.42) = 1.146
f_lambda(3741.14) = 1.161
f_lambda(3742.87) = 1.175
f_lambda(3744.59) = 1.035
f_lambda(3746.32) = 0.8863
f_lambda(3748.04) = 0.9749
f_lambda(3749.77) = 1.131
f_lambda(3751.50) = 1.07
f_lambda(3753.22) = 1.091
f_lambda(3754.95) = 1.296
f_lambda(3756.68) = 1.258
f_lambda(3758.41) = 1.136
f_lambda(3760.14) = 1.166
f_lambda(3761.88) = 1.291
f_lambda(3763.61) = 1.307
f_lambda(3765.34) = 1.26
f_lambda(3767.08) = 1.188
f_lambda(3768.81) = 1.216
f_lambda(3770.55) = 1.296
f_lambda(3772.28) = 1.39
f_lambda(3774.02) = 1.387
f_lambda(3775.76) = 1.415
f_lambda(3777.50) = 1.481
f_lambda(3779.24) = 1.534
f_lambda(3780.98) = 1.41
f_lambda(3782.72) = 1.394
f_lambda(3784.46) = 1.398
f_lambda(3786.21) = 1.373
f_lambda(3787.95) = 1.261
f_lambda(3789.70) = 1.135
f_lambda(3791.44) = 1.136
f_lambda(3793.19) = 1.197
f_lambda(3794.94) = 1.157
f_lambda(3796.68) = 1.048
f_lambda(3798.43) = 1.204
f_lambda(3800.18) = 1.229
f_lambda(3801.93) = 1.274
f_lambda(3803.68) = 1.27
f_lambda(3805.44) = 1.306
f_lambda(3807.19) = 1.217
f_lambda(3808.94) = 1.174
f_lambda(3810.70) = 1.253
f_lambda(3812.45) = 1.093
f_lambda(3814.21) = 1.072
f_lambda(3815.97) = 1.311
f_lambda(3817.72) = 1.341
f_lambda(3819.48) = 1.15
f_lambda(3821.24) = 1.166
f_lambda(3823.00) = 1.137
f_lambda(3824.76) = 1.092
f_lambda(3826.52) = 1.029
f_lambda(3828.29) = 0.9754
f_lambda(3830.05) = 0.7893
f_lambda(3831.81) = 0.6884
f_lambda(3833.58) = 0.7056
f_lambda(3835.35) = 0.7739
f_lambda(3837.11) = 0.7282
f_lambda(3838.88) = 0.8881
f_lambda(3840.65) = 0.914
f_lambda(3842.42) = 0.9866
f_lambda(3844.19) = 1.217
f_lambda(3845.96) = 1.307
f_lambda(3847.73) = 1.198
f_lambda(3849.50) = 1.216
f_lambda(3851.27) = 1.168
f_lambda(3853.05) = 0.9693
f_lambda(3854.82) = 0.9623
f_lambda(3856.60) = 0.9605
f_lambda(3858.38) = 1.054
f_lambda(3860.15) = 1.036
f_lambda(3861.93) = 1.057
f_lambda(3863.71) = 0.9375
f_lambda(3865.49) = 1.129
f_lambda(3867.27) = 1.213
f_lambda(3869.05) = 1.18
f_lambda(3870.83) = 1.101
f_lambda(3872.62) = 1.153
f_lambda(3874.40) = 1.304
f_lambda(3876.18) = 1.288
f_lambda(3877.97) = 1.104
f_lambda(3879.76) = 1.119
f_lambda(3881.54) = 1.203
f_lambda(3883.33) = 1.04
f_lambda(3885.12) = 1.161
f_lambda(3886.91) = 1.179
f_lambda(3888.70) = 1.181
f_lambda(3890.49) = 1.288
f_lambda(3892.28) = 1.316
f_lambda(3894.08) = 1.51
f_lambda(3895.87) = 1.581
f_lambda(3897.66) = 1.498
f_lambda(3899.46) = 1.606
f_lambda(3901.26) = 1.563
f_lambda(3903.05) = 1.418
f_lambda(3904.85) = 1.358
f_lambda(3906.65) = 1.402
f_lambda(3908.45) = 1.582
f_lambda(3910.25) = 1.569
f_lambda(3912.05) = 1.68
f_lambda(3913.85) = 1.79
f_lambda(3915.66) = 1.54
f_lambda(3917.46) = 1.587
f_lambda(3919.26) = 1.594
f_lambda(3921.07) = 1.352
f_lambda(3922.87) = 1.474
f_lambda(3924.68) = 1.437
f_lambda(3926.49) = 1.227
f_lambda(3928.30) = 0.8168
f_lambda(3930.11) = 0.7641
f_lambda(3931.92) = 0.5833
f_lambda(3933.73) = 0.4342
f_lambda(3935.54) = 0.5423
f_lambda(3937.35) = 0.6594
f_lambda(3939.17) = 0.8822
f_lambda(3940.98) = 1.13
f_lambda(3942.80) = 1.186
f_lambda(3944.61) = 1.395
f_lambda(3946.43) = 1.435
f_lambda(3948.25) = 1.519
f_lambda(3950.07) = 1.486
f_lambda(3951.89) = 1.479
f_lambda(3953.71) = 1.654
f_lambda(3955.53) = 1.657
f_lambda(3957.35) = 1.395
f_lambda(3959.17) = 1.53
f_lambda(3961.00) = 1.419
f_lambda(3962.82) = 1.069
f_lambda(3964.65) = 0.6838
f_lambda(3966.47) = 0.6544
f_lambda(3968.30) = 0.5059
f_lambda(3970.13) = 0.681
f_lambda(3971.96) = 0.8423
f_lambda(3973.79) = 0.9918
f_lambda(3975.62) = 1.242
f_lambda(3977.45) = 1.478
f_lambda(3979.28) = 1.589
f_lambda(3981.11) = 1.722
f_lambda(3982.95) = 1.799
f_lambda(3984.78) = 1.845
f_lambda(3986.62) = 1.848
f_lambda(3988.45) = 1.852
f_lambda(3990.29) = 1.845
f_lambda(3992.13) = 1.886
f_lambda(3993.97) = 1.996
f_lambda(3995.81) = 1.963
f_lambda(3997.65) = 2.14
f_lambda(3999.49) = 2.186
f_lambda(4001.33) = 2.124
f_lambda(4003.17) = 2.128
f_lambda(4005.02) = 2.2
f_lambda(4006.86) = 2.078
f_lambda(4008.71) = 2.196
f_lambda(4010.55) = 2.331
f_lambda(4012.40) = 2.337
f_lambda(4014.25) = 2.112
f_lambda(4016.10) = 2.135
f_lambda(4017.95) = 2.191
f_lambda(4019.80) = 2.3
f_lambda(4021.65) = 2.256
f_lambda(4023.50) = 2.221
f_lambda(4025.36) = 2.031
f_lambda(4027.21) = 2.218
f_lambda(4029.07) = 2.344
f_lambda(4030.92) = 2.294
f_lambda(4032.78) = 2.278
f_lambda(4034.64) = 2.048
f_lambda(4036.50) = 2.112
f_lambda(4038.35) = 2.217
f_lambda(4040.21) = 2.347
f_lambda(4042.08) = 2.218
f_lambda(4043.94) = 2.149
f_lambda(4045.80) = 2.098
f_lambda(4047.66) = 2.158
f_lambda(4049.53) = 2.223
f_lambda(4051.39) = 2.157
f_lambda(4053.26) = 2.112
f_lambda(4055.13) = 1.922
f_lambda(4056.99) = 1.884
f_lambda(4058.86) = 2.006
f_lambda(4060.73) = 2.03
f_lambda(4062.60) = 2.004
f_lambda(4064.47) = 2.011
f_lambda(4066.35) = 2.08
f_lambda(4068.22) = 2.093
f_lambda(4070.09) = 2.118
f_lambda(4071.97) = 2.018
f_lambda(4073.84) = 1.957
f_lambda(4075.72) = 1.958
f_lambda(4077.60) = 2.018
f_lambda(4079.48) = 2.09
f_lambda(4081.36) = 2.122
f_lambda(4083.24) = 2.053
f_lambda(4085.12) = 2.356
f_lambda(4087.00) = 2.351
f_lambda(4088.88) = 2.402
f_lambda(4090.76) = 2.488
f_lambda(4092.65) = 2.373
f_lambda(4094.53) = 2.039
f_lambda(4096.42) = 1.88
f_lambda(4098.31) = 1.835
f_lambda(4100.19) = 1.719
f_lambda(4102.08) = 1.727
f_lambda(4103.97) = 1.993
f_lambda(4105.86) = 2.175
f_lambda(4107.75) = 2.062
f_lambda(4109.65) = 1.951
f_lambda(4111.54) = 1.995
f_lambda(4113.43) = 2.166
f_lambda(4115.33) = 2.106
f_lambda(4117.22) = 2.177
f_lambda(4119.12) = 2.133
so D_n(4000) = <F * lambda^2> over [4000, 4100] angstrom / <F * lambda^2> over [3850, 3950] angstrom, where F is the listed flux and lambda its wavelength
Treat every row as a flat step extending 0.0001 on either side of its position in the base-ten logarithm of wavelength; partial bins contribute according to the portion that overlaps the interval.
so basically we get 1.89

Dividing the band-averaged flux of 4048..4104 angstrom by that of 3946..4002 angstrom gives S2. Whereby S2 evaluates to 1.4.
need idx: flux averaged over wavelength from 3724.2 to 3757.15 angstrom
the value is 1.11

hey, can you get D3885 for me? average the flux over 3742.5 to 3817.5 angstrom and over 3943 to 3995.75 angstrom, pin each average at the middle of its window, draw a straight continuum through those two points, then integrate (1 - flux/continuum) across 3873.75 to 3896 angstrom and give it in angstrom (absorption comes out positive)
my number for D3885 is 1.6 angstrom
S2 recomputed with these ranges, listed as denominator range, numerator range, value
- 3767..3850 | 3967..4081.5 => 1.69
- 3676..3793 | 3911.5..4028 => 1.25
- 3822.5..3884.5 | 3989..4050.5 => 2.06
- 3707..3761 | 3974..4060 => 1.78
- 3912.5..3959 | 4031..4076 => 1.68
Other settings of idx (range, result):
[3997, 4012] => 2.18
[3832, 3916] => 1.21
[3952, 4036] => 1.79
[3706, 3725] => 1.24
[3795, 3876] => 1.09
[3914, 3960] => 1.24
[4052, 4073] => 2.03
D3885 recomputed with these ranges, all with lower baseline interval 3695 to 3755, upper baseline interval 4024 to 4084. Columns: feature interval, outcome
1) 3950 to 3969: 6.3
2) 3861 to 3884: 6.6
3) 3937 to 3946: 3.5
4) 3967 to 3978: 5.6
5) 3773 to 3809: 2.2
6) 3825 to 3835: 4.3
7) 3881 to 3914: 5.2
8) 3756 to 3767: 0.5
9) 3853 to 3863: 3.5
